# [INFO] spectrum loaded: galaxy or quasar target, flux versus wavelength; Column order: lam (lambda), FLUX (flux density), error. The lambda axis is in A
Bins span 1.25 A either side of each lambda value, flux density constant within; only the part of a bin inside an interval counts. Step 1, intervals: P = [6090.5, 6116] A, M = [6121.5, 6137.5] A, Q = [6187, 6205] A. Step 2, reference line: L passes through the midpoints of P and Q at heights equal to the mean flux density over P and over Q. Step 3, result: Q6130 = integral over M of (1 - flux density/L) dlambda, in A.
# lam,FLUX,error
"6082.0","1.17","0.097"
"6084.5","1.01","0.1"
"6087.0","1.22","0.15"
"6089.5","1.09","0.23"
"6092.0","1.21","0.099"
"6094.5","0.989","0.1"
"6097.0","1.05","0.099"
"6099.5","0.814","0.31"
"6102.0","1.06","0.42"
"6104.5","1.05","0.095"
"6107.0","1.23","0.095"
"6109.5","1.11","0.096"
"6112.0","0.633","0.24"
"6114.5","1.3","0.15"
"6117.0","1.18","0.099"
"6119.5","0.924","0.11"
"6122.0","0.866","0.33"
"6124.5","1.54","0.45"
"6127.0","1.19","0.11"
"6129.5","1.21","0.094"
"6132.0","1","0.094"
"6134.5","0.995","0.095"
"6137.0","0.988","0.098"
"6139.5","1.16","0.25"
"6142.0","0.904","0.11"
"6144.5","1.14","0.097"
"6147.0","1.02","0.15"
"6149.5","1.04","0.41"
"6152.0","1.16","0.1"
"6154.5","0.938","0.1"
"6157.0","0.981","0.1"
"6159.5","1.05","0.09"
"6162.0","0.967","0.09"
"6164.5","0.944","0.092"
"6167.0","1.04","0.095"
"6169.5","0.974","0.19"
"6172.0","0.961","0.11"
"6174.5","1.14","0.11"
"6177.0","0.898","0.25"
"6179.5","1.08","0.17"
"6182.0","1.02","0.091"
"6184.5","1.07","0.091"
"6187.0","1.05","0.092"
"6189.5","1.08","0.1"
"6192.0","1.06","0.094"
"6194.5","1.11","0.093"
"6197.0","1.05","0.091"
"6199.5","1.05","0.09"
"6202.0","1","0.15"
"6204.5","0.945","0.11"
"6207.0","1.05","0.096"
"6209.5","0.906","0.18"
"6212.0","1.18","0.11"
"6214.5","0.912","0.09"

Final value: -1.28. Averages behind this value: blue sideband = 1.05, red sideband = 1.05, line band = 1.13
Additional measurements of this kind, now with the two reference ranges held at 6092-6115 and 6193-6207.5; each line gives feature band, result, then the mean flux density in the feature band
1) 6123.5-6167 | -1.63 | 1.07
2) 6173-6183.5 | -0.01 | 1.03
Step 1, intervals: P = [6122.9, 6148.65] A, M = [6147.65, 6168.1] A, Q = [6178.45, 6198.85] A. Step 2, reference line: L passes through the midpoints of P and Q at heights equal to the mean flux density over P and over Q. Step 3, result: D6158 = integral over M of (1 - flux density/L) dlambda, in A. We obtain 1.4 A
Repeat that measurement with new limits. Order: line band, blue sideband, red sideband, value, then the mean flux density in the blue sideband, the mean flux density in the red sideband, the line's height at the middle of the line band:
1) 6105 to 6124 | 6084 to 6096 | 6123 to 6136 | 1.6 A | 1.11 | 1.18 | 1.15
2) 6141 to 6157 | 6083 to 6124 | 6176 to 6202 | 0.3 A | 1.06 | 1.05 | 1.05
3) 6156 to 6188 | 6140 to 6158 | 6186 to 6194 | 1.2 A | 1.03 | 1.07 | 1.05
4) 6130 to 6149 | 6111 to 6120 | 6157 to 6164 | -0.5 A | 1.03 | 0.997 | 1.01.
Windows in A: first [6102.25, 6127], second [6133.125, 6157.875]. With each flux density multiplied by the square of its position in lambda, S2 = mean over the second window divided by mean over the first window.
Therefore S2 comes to 1.0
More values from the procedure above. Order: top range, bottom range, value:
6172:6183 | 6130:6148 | 1.00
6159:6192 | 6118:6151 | 0.96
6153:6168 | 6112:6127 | 0.89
